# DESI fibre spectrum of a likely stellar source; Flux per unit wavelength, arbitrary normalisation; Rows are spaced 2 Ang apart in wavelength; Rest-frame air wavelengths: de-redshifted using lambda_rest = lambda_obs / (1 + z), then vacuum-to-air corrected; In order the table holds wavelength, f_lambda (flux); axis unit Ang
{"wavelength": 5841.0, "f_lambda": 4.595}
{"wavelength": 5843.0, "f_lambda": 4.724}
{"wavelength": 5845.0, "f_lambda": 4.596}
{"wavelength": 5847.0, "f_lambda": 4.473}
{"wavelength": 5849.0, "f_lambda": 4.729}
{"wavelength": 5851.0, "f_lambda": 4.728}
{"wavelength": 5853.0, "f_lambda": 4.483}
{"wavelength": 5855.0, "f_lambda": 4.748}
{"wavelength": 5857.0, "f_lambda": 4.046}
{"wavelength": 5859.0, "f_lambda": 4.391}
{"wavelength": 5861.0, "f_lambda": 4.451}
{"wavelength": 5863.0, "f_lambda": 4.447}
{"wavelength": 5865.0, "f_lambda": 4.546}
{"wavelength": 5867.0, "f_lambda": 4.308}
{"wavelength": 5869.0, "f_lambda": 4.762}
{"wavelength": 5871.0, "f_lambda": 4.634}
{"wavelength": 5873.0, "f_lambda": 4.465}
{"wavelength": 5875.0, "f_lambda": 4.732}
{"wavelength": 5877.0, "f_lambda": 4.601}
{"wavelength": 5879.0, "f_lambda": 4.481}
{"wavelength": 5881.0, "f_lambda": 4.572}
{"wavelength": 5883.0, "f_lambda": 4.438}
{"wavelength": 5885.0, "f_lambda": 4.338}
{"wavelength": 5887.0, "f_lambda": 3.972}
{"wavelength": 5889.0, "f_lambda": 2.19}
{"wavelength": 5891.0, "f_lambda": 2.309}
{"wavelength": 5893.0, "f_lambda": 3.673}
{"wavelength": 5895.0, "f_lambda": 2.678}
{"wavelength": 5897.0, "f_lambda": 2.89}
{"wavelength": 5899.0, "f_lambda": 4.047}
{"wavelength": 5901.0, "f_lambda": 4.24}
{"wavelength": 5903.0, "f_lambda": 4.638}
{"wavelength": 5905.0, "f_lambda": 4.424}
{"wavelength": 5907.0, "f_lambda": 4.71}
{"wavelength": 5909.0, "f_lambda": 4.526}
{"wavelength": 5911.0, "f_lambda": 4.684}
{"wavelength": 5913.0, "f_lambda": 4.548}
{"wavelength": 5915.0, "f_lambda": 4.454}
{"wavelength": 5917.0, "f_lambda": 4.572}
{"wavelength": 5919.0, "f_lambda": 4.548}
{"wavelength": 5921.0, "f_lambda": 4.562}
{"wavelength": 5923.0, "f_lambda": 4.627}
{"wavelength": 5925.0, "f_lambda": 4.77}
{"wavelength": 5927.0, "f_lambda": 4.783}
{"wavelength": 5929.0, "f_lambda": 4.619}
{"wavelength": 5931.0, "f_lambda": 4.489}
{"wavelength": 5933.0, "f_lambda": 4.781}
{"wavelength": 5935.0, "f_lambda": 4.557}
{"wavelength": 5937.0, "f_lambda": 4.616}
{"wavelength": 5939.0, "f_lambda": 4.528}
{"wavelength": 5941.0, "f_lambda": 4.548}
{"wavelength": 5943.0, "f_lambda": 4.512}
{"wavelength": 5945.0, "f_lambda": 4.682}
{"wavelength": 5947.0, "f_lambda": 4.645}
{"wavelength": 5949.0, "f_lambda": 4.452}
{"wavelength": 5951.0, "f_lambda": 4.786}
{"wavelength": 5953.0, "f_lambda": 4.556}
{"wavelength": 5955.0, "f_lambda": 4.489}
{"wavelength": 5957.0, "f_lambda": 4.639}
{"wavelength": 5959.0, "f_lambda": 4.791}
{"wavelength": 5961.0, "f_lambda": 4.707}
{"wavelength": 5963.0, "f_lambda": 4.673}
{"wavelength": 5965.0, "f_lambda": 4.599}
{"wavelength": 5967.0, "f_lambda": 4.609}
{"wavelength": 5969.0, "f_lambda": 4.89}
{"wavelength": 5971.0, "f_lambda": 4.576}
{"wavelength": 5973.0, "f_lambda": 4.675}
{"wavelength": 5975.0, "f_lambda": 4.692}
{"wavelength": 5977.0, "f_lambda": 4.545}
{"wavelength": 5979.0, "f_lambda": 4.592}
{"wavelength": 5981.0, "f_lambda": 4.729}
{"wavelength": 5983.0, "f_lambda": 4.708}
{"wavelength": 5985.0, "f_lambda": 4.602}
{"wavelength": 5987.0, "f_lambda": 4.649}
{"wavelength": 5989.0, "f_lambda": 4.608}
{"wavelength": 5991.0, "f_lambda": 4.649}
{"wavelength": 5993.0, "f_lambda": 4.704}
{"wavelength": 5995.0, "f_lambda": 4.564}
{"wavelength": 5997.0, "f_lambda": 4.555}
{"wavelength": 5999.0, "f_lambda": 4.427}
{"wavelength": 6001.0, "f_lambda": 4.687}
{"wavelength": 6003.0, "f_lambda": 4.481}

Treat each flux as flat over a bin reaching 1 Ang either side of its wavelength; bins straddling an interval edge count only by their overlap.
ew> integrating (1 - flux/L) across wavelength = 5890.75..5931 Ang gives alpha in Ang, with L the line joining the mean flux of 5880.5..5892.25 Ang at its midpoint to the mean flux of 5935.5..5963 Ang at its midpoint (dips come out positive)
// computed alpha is -2.5 Ang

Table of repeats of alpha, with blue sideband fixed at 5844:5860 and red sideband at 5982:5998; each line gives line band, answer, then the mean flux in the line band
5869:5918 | 4.6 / 4.13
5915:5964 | -0.3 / 4.62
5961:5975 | -0.2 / 4.67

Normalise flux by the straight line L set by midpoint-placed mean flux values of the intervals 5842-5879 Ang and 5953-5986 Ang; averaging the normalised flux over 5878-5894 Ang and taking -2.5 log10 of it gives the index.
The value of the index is 0.216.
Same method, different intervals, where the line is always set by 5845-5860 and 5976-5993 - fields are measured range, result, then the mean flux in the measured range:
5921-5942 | -0.009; 4.63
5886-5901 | 0.389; 3.18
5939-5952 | 0.001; 4.6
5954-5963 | -0.010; 4.66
